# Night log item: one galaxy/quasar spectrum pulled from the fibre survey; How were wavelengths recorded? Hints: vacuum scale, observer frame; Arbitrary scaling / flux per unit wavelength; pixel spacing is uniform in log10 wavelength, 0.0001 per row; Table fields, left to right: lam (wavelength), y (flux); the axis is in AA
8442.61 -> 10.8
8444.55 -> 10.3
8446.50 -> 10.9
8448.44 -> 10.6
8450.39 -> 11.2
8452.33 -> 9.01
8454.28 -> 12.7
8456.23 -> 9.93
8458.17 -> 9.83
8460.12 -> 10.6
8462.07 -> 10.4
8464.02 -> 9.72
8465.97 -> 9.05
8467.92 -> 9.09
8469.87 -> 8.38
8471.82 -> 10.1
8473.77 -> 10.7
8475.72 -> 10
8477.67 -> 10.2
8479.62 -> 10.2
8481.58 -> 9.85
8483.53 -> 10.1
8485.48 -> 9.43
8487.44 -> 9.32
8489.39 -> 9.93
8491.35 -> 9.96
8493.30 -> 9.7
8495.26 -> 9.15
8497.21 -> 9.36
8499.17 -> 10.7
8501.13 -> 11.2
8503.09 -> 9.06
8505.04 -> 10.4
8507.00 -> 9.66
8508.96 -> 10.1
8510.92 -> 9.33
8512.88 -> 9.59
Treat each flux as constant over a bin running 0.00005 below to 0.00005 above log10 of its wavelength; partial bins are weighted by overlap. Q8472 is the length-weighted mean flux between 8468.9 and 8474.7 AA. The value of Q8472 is 9.72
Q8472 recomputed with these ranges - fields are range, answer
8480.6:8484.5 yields 9.97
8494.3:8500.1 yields 9.74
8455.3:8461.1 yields 10.1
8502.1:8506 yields 9.74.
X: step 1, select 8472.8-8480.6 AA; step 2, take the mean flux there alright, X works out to 10.3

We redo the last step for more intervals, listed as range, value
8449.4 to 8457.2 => 10.7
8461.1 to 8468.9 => 9.56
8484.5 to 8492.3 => 9.66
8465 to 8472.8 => 9.16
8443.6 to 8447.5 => 10.6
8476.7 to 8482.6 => 10.1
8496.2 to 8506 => 10.1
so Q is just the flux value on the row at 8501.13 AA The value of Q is 11.2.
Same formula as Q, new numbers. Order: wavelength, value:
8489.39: 9.93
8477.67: 10.2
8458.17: 9.83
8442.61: 10.8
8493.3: 9.7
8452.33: 9.01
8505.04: 10.4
